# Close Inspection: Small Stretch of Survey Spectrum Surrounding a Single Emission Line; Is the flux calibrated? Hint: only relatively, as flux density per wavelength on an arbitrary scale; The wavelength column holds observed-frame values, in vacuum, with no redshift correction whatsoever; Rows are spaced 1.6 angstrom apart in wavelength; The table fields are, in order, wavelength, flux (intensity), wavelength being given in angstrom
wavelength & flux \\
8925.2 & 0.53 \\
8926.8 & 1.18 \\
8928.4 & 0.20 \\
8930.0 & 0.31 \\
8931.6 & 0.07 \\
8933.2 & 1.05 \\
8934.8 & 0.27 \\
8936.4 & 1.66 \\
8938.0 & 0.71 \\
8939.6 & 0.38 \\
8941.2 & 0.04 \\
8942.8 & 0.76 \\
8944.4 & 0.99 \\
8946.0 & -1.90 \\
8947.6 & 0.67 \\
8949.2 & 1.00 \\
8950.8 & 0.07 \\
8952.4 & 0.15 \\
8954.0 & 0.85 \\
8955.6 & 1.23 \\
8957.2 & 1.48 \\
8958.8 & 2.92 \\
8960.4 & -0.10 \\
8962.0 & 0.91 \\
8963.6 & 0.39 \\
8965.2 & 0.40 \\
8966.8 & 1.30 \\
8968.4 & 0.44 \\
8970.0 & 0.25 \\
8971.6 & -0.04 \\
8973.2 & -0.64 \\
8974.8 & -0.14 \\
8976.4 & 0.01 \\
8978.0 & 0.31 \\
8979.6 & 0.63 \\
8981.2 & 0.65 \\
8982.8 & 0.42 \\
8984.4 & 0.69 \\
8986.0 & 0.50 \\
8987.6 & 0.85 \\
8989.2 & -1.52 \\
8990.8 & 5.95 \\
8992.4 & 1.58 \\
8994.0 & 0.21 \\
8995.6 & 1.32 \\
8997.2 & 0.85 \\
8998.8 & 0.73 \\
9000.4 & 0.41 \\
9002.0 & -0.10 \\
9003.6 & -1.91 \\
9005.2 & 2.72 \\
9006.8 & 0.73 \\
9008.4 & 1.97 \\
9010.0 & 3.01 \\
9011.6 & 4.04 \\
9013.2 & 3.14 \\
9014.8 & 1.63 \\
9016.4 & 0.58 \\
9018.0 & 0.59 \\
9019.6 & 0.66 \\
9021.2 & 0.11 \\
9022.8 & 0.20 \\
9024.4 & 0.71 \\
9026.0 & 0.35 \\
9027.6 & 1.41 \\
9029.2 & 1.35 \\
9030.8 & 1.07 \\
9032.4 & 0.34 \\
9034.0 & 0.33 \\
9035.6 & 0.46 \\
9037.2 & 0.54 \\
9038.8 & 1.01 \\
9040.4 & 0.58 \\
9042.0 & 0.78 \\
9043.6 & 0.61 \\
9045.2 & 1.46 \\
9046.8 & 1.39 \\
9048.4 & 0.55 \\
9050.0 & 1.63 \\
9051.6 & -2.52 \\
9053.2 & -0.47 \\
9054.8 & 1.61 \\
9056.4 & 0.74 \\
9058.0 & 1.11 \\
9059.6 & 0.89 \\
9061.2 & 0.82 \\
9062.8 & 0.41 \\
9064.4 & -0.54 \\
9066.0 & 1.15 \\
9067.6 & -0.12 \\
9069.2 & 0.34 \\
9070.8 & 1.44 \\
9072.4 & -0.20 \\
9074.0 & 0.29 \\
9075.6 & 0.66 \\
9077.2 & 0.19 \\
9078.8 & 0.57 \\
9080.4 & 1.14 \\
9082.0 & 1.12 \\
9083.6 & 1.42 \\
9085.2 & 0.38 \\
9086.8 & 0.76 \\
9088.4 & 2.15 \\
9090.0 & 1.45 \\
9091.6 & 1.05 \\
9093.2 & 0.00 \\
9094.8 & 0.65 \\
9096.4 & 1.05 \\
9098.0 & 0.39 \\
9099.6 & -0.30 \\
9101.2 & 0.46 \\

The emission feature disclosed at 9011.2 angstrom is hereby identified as Hgamma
